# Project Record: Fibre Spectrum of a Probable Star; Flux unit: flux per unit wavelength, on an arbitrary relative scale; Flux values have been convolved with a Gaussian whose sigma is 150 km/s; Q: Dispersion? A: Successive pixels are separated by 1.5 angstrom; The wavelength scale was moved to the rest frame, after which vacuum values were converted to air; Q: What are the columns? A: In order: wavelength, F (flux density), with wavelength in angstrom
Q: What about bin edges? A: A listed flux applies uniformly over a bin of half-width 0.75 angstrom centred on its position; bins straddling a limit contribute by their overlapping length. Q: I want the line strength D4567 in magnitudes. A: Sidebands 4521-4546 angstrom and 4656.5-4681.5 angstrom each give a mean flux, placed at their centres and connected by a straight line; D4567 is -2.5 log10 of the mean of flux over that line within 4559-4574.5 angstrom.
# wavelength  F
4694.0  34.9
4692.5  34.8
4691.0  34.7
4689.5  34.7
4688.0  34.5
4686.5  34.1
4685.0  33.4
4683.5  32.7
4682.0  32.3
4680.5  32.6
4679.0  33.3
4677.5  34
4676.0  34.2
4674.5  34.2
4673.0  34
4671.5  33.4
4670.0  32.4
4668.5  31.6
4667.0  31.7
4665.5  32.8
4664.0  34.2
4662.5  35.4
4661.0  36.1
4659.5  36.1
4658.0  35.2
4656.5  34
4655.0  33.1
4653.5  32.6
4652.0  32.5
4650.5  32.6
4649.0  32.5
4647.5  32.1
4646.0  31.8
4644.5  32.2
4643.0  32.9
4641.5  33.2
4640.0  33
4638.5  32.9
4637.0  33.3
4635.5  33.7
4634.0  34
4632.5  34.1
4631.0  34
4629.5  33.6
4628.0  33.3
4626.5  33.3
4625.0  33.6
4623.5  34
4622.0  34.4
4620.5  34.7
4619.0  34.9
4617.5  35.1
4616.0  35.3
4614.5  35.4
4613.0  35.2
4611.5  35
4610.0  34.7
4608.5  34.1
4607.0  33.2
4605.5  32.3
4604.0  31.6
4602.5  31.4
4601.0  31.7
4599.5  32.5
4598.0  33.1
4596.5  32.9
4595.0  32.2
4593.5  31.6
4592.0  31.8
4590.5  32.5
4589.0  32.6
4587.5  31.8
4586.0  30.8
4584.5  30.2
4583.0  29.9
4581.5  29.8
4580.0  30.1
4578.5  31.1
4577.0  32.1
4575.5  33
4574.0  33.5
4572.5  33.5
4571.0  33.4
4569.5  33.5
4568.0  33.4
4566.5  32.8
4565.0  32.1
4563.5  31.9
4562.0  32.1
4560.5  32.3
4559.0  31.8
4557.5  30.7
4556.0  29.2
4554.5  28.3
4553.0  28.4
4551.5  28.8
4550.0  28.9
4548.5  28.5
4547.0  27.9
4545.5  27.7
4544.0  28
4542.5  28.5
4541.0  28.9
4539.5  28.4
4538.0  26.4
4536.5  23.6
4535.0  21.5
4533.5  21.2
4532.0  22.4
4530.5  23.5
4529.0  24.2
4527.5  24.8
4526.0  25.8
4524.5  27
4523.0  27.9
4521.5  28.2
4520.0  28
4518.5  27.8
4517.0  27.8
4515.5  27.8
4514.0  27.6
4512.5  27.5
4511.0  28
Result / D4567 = -0.18 mag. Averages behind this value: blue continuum 25.7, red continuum 33.8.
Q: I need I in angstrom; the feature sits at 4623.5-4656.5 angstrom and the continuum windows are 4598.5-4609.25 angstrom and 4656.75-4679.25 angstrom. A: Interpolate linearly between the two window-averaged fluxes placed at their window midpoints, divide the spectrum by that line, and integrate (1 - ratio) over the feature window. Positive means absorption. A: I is 0.15 angstrom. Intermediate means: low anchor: 32.4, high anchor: 33.9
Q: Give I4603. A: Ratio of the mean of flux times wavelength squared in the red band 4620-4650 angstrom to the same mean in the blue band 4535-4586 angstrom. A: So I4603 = 1.1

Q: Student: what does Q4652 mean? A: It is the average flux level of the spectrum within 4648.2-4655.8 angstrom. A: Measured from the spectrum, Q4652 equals 32.7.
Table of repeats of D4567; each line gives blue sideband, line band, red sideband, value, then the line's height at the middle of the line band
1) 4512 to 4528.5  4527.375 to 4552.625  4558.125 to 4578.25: 0.13 mag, 29.5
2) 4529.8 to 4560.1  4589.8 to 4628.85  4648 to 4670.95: -0.09 mag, 30.7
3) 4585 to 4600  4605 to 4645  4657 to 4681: -0.03 mag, 32.9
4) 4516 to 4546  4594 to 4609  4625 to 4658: -0.06 mag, 30.6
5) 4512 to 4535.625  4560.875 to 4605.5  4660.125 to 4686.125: -0.11 mag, 28.9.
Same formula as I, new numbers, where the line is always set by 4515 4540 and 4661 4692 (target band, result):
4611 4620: -1.4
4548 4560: -1.1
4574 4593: -1.9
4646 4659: -0.3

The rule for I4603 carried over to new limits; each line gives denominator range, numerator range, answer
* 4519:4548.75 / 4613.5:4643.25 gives 1.36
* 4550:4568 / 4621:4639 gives 1.13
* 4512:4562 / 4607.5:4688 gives 1.29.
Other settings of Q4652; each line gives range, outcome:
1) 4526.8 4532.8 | 23.7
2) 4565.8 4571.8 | 33.3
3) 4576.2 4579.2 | 31.6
